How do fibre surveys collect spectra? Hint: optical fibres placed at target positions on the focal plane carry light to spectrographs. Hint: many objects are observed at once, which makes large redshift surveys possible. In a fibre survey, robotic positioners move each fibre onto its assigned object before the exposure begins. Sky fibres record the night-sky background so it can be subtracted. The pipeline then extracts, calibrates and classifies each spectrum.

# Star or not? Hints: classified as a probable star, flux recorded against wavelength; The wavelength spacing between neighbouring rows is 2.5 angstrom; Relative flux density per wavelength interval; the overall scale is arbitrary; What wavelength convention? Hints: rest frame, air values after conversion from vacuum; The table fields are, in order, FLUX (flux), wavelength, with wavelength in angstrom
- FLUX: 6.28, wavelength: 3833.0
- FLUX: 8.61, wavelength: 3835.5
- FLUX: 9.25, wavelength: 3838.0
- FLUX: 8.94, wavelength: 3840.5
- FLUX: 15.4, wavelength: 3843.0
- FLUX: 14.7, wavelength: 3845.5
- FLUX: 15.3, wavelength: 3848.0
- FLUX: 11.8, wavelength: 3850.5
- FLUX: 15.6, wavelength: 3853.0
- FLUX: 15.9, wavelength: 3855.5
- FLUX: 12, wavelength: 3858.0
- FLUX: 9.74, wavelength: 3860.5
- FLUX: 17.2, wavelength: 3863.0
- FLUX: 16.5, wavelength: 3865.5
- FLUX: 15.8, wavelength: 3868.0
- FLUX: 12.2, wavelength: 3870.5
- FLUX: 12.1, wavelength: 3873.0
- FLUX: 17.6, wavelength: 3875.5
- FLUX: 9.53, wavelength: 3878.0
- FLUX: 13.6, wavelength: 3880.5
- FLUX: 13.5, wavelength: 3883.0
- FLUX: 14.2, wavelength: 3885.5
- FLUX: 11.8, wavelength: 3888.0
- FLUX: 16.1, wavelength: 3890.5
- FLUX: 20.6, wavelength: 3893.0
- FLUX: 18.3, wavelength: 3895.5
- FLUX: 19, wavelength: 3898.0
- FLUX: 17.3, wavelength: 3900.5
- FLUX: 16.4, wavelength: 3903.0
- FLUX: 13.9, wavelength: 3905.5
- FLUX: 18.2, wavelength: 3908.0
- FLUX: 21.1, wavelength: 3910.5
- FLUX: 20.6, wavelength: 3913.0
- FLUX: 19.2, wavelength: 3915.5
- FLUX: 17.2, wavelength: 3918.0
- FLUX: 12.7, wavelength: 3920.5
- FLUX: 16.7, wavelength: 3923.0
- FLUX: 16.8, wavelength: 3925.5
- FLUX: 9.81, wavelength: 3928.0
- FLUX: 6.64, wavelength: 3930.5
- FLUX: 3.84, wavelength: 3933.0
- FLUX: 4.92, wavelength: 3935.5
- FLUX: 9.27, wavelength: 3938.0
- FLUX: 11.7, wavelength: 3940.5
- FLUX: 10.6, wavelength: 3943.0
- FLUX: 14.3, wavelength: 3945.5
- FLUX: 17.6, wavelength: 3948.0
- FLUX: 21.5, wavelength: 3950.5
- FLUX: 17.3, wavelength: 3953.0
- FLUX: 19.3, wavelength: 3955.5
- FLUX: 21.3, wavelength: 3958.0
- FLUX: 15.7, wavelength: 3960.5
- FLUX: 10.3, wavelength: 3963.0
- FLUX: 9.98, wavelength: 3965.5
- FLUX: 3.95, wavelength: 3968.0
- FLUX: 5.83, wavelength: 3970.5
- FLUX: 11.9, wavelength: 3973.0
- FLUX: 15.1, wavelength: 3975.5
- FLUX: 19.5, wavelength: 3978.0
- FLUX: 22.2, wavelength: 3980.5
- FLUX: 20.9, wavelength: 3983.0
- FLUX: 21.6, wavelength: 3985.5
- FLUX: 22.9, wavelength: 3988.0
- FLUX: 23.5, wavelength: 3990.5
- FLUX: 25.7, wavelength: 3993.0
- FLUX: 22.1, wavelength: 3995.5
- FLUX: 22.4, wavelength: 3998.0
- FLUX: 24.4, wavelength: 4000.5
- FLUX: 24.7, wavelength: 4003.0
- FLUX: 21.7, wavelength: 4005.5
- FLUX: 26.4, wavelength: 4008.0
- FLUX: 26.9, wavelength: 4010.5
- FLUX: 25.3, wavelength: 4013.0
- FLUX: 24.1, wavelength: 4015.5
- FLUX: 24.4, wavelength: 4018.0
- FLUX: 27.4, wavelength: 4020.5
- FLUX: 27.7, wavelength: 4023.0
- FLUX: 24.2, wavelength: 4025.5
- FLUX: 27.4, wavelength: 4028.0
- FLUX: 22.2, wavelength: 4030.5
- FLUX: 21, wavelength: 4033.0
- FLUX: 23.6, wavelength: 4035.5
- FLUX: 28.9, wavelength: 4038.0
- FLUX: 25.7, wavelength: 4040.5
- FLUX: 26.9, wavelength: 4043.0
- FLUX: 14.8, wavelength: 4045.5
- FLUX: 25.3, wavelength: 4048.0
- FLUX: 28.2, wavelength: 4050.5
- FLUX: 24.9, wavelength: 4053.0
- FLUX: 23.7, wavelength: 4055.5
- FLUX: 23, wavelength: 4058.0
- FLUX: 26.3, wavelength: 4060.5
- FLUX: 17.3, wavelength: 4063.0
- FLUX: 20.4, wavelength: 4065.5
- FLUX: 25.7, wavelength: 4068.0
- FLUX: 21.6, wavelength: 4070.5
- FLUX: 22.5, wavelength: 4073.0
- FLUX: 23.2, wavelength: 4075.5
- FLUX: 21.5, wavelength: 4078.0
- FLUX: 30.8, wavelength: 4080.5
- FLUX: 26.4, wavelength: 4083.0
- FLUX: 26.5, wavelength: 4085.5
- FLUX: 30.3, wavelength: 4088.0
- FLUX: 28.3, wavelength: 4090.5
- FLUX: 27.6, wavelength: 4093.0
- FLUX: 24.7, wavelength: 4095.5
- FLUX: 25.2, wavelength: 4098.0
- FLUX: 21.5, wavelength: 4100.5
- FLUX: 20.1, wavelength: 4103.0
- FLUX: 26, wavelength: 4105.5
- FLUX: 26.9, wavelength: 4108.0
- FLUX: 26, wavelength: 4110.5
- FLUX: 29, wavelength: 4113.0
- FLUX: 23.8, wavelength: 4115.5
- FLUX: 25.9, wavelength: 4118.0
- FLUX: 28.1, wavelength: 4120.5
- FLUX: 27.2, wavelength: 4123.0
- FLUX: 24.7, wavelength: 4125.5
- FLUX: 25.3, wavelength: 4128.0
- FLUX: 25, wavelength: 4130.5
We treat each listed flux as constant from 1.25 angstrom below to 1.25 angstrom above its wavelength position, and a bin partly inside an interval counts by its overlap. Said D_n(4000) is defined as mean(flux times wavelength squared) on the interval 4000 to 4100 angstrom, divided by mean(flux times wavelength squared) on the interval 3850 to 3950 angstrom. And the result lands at 1.9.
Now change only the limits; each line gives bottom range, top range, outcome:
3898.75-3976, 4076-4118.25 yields 2.01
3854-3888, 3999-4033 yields 1.95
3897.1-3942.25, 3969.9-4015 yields 1.59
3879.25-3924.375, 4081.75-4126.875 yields 1.72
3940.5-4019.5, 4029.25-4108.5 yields 1.33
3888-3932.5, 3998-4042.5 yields 1.64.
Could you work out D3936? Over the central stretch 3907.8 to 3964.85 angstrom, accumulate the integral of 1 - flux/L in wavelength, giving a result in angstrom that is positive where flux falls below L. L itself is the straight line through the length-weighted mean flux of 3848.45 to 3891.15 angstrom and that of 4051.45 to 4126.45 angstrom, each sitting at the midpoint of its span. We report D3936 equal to 8.7 angstrom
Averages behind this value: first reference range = 13.8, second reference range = 25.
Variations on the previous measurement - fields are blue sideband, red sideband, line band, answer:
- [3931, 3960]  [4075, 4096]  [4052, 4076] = 1.85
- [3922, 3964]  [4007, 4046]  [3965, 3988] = 4.04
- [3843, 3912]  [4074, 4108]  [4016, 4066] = -2.44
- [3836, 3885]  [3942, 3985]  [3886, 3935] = -3.83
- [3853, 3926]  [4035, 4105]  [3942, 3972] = 7.79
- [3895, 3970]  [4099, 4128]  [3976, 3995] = -4.75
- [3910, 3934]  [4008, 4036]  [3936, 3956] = 2.83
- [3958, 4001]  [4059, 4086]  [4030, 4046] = -1.73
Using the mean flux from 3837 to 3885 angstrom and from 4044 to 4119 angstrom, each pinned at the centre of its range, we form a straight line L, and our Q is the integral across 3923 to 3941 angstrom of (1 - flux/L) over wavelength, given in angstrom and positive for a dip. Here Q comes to 8.0 angstrom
